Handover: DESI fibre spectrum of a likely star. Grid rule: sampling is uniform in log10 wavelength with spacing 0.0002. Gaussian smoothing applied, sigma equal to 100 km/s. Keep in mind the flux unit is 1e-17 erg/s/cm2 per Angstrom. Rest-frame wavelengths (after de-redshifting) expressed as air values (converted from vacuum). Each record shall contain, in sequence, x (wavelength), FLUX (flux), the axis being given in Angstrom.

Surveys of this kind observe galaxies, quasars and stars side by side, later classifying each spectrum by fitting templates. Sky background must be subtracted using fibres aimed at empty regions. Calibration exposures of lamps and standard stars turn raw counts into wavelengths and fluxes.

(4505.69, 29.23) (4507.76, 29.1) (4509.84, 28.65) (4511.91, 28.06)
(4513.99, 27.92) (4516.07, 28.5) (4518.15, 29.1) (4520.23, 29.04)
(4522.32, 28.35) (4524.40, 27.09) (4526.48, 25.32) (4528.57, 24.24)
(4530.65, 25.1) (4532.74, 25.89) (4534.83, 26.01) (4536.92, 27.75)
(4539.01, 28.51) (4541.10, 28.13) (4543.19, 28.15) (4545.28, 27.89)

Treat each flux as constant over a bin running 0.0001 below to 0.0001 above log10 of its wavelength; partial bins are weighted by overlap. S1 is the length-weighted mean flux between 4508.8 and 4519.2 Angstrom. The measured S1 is 28.5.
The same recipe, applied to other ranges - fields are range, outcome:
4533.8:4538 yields 26.9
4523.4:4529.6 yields 25.5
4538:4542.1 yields 28.3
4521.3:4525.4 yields 27.7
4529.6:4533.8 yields 25.5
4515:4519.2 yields 28.8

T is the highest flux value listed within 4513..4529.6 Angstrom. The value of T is 29.1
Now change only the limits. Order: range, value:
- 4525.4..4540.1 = 28.51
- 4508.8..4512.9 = 28.65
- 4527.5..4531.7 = 25.1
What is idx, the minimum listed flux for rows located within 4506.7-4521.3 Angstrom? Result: 27.92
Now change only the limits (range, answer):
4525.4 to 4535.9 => 24.24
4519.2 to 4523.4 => 28.35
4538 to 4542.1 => 28.13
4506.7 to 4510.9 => 28.65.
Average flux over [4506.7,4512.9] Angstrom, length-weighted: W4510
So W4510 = 28.7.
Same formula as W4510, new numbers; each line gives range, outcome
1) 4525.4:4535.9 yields 25.3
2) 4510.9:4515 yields 28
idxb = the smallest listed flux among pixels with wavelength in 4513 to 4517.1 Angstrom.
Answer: 27.92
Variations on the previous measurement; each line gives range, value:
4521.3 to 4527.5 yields 25.32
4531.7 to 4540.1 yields 25.89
